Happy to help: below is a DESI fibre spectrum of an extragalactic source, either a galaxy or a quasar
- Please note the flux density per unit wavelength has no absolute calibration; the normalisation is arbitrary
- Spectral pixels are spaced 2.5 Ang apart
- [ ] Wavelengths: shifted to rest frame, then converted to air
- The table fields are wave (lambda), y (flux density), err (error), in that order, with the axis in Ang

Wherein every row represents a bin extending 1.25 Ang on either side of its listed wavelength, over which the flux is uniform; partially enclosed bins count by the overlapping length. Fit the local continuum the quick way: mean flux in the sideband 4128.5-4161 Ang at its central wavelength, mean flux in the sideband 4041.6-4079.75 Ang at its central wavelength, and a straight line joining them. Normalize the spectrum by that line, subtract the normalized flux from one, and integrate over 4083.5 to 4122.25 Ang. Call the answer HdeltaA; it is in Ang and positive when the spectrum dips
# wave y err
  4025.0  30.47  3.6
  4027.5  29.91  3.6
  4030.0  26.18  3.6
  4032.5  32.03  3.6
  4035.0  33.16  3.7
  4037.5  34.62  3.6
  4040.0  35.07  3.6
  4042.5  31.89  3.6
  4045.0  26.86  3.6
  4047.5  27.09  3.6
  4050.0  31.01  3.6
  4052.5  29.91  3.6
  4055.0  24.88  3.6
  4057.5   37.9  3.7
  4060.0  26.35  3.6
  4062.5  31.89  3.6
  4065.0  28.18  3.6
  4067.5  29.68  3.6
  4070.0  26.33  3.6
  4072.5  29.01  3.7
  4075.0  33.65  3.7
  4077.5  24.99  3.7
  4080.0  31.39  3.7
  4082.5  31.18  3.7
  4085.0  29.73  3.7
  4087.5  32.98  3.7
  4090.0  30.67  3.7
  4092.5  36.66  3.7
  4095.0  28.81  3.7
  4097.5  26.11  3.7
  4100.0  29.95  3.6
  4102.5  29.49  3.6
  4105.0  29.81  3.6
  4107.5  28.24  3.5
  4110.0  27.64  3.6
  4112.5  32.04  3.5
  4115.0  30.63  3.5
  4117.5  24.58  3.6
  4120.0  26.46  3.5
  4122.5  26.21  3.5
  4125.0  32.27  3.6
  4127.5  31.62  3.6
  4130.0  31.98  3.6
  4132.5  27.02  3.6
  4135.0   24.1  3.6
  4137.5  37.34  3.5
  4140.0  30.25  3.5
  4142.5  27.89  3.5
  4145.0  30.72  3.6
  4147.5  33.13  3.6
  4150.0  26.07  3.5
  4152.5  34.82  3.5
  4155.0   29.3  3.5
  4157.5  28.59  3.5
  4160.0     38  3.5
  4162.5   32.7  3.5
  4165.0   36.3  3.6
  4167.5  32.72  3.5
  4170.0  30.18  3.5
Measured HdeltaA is 0.6 Ang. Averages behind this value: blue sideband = 29.3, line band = 29.5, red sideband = 30.7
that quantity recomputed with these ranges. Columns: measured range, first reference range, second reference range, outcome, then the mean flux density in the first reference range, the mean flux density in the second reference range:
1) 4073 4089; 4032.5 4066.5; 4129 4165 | 0.1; 30.7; 31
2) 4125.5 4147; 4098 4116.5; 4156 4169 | 0.9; 29.5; 33.5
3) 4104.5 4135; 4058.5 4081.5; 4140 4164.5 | 1.7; 29.2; 31.4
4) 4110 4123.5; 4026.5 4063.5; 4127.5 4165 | 1.3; 30.6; 31.1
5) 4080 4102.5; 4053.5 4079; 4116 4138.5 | -1.2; 29.3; 29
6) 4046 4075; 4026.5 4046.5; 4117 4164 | 1.4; 31.2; 30.3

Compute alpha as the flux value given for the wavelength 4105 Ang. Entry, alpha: 29.81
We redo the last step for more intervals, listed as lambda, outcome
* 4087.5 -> 32.98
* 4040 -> 35.07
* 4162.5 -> 32.7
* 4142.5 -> 27.89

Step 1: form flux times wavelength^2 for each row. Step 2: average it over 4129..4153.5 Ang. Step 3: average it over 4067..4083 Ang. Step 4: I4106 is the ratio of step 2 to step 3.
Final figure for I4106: 1.1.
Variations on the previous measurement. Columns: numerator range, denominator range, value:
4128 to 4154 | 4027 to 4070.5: 1.05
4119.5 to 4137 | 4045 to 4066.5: 1.02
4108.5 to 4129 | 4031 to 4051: 0.96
